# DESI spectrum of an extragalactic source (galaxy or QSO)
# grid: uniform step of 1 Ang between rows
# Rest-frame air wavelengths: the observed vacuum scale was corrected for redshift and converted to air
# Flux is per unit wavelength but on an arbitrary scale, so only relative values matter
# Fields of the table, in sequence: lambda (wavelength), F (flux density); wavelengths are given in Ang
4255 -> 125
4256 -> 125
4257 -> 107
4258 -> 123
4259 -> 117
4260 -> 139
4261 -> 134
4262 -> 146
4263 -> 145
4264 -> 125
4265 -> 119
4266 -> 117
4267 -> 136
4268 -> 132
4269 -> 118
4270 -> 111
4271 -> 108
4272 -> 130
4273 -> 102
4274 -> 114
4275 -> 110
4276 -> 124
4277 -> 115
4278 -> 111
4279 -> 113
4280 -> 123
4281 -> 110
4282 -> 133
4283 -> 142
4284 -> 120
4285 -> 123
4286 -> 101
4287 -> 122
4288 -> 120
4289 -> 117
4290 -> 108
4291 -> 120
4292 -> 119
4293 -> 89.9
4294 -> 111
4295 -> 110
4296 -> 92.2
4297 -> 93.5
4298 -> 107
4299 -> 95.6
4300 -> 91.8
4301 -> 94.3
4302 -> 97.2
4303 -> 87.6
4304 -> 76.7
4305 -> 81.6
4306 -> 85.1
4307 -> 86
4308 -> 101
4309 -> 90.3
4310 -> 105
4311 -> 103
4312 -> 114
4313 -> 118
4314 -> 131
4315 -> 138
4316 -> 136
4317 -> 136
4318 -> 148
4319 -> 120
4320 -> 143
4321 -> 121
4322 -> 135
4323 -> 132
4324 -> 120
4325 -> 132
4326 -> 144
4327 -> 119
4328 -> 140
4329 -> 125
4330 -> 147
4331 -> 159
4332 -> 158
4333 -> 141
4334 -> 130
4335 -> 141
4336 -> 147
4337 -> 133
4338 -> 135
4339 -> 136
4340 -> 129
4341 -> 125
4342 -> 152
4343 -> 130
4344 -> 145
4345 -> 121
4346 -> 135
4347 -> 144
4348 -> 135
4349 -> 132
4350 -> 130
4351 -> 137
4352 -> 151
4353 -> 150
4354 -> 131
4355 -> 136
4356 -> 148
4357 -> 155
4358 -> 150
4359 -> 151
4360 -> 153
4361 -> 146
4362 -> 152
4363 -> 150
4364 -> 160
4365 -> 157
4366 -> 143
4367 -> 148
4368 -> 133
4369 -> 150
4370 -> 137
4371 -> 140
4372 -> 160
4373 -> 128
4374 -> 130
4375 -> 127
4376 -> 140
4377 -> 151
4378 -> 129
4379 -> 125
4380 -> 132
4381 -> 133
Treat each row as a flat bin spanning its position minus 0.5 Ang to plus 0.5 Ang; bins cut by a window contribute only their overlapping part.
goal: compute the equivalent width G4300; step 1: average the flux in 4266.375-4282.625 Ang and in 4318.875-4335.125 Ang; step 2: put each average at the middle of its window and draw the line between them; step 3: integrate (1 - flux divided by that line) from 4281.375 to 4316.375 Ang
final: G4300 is 5.24 Ang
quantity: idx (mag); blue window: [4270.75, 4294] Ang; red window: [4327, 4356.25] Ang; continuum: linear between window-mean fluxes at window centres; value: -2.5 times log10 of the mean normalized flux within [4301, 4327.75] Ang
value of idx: 0.12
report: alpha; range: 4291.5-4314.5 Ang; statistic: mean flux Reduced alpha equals 99.2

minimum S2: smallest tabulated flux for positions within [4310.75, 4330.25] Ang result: 103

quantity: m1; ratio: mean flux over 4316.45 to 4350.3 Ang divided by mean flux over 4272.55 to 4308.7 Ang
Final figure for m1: 1.3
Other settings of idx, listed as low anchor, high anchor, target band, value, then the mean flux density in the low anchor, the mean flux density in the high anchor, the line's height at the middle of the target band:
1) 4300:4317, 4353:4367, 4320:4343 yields -0.11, 103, 149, 124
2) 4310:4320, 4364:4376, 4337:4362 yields -0.03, 127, 142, 136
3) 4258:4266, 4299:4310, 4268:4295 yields -0.04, 131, 90.2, 112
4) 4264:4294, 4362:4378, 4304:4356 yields 0.02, 118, 143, 132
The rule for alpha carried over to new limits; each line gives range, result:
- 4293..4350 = 122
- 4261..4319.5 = 114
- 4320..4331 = 133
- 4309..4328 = 127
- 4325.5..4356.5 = 138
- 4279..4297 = 115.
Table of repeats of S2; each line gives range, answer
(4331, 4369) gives 121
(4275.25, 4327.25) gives 76.7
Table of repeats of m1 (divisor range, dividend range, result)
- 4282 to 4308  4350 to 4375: 1.39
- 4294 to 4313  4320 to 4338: 1.42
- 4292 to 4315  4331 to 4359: 1.40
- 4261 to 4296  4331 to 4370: 1.20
